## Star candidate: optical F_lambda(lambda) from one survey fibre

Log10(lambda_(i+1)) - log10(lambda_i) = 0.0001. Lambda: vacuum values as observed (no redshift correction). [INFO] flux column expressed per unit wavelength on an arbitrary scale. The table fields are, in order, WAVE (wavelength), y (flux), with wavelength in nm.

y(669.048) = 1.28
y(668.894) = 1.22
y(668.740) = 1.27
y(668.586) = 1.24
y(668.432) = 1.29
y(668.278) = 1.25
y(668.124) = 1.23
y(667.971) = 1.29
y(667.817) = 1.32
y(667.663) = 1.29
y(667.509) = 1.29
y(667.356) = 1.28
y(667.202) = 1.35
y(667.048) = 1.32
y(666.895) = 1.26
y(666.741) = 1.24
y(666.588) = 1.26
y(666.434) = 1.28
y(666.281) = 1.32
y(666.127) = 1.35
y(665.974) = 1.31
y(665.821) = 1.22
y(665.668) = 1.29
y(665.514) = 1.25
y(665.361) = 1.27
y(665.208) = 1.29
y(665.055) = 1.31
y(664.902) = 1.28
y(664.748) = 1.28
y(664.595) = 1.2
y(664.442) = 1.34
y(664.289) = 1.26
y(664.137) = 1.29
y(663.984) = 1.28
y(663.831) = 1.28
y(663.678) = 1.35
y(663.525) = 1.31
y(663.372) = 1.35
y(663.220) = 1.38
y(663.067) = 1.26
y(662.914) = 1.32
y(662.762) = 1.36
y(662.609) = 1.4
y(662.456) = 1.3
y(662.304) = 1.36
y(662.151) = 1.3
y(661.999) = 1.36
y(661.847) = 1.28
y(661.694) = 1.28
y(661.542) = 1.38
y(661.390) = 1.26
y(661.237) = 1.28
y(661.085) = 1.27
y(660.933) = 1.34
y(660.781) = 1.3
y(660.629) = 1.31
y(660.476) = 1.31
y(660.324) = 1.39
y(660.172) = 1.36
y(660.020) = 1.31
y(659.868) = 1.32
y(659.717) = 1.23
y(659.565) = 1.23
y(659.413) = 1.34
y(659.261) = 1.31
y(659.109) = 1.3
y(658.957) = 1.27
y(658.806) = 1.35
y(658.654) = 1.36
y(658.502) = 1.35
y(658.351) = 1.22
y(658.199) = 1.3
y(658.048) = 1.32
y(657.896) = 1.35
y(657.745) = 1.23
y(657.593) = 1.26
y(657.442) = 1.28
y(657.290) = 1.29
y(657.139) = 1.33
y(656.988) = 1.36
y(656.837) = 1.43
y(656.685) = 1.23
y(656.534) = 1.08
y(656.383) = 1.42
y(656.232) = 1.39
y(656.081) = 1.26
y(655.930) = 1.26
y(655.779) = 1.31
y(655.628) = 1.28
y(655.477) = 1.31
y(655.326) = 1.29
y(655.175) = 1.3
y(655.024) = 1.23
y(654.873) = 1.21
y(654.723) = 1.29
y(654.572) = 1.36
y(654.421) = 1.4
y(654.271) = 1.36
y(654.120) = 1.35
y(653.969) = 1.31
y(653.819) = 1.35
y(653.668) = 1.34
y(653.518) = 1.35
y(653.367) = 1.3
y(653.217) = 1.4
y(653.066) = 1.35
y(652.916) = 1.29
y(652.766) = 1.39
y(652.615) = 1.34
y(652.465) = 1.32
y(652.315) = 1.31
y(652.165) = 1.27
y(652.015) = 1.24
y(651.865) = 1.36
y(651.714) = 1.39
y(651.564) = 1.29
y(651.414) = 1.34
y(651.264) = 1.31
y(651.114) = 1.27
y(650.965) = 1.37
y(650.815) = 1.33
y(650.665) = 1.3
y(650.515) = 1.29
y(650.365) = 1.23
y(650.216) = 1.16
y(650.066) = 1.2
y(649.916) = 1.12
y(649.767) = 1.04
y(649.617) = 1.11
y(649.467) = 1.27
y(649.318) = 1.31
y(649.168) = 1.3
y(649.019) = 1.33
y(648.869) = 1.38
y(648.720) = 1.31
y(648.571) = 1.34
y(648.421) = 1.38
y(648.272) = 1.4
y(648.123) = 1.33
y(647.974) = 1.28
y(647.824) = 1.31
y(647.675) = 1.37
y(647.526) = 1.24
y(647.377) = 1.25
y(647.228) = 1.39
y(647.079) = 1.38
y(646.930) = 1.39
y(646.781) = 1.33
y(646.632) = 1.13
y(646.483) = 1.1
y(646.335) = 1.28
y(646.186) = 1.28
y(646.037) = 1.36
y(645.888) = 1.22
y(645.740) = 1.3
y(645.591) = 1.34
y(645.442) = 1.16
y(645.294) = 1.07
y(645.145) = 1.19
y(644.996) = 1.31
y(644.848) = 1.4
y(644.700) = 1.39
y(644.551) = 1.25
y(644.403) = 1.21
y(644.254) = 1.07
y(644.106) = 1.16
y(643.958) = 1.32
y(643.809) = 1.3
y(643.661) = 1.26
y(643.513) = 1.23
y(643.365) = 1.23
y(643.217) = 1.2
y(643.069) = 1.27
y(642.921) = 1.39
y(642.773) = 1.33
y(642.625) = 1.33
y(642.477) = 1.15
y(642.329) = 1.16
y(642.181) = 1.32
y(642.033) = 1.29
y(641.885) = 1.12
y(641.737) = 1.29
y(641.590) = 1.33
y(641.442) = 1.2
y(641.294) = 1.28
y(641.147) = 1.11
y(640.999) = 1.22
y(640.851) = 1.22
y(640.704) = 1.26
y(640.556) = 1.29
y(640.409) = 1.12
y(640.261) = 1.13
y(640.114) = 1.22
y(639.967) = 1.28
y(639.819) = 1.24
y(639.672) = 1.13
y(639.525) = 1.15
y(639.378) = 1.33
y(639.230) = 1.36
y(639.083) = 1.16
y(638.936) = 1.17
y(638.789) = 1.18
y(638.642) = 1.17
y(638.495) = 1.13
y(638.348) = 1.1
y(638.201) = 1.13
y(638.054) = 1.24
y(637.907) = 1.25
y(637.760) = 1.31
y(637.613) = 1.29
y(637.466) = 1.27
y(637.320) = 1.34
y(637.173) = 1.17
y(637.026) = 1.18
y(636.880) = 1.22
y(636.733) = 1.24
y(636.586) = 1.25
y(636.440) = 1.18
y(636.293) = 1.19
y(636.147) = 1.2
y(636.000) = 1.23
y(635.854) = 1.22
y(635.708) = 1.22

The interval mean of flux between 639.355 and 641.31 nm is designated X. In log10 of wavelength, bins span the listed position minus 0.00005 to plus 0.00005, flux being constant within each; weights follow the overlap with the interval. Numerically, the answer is 1.21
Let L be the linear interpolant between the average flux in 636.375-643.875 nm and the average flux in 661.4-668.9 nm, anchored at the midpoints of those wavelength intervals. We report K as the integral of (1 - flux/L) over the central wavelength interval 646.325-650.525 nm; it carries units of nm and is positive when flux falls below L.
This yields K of -0.07 nm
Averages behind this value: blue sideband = 1.23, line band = 1.27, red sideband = 1.3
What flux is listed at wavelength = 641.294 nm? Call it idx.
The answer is 1.28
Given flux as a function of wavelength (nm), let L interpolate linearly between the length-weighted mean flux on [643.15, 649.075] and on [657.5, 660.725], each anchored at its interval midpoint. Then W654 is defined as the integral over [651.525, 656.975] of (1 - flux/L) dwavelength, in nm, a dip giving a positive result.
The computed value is -0.09 nm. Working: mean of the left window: 1.28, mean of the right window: 1.31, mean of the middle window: 1.32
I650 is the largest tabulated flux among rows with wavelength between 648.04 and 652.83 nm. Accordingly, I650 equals 1.4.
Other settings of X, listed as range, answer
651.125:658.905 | 1.31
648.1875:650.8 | 1.26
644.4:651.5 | 1.28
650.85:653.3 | 1.33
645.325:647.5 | 1.27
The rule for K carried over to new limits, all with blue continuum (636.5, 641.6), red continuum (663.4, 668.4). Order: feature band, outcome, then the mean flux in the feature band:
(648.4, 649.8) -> -0.04 nm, 1.28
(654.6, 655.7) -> -0.02 nm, 1.28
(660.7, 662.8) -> -0.07 nm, 1.32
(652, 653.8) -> -0.11 nm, 1.33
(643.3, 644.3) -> 0.00 nm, 1.23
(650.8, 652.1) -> -0.08 nm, 1.32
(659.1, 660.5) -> -0.04 nm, 1.31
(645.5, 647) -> -0.04 nm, 1.27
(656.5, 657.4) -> -0.02 nm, 1.3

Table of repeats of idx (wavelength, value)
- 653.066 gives 1.35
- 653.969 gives 1.31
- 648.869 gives 1.38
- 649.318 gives 1.31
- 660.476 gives 1.31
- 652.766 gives 1.39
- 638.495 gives 1.13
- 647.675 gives 1.37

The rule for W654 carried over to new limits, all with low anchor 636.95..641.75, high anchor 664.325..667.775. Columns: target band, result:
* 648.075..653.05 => -0.18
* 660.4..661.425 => -0.02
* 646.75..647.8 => -0.08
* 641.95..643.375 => -0.05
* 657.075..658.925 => -0.05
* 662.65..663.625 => -0.04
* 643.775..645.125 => -0.04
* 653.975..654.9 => -0.06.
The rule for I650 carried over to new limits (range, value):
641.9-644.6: 1.39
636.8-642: 1.36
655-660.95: 1.43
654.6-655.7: 1.31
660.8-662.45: 1.38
